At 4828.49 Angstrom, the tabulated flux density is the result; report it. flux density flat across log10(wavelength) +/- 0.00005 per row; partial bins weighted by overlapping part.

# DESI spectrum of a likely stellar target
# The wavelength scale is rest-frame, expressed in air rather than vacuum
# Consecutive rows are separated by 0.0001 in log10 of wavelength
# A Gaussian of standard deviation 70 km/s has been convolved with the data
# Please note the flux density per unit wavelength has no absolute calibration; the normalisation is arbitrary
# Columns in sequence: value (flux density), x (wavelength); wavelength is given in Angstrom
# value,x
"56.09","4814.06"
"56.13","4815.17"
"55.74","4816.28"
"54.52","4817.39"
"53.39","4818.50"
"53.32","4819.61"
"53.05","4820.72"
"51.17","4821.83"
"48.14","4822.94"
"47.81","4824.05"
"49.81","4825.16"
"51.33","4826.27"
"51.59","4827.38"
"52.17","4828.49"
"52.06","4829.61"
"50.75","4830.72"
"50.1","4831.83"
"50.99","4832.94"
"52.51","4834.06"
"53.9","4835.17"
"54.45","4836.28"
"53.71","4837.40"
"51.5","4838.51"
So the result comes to 52.17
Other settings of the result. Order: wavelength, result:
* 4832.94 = 50.99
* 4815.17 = 56.13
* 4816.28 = 55.74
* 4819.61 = 53.32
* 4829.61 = 52.06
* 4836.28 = 54.45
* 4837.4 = 53.71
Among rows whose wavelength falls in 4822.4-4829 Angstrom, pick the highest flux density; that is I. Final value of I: 52.17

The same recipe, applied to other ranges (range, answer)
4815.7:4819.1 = 55.74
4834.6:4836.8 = 54.45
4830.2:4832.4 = 50.75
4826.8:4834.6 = 52.51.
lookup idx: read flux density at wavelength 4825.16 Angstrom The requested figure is 49.81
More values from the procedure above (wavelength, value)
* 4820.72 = 53.05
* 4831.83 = 50.1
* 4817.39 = 54.52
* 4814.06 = 56.09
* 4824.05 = 47.81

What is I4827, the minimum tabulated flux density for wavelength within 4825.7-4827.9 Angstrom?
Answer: 51.33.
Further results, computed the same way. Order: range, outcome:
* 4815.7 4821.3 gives 53.05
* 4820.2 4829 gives 47.81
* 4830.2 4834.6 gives 50.1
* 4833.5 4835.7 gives 52.51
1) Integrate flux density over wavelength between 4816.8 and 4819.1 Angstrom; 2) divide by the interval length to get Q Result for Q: 53.9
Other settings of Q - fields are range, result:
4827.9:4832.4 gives 51.3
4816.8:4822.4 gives 53.1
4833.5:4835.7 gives 53.2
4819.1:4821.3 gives 53.2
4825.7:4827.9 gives 51.5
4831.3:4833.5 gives 50.5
